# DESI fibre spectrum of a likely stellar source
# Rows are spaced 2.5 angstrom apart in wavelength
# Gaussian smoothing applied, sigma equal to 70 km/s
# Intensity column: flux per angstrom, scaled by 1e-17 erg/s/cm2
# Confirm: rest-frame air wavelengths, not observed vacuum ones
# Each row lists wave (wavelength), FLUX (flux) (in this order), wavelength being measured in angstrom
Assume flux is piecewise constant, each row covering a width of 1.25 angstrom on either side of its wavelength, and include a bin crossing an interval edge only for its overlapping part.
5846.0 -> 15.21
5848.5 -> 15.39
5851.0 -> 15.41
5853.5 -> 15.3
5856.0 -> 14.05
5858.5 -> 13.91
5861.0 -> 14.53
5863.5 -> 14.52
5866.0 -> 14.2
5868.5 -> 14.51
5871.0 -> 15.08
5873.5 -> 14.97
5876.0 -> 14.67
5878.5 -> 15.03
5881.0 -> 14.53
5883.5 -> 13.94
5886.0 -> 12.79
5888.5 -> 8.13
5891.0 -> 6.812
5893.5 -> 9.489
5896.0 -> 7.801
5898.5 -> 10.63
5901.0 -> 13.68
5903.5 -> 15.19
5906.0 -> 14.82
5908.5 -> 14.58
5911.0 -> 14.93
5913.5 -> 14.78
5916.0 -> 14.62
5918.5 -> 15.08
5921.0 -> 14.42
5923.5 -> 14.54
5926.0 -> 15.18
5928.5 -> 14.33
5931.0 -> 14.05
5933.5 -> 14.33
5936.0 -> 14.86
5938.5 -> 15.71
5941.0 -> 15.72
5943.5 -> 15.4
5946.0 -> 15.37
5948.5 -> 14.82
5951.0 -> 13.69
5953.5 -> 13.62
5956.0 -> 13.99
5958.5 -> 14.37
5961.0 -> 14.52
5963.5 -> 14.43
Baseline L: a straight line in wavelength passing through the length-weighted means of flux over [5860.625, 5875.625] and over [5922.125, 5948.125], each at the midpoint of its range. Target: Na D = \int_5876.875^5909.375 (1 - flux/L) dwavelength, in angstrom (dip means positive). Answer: 5.8 angstrom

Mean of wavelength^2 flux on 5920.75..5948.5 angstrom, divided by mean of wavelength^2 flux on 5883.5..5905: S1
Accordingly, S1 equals 1.4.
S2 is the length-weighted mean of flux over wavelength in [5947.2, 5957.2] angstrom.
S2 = 14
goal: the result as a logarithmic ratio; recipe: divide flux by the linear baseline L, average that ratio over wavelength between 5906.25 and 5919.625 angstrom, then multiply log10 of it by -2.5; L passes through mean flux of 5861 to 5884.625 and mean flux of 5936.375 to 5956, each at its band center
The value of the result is 0.00 mag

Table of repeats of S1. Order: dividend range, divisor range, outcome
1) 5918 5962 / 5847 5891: 1.08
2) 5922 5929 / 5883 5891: 1.40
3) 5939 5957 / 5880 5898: 1.44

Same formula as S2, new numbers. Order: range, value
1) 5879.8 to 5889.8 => 12.3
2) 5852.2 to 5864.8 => 14.5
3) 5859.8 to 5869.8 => 14.4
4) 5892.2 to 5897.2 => 8.64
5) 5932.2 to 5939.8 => 15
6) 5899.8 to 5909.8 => 14.6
